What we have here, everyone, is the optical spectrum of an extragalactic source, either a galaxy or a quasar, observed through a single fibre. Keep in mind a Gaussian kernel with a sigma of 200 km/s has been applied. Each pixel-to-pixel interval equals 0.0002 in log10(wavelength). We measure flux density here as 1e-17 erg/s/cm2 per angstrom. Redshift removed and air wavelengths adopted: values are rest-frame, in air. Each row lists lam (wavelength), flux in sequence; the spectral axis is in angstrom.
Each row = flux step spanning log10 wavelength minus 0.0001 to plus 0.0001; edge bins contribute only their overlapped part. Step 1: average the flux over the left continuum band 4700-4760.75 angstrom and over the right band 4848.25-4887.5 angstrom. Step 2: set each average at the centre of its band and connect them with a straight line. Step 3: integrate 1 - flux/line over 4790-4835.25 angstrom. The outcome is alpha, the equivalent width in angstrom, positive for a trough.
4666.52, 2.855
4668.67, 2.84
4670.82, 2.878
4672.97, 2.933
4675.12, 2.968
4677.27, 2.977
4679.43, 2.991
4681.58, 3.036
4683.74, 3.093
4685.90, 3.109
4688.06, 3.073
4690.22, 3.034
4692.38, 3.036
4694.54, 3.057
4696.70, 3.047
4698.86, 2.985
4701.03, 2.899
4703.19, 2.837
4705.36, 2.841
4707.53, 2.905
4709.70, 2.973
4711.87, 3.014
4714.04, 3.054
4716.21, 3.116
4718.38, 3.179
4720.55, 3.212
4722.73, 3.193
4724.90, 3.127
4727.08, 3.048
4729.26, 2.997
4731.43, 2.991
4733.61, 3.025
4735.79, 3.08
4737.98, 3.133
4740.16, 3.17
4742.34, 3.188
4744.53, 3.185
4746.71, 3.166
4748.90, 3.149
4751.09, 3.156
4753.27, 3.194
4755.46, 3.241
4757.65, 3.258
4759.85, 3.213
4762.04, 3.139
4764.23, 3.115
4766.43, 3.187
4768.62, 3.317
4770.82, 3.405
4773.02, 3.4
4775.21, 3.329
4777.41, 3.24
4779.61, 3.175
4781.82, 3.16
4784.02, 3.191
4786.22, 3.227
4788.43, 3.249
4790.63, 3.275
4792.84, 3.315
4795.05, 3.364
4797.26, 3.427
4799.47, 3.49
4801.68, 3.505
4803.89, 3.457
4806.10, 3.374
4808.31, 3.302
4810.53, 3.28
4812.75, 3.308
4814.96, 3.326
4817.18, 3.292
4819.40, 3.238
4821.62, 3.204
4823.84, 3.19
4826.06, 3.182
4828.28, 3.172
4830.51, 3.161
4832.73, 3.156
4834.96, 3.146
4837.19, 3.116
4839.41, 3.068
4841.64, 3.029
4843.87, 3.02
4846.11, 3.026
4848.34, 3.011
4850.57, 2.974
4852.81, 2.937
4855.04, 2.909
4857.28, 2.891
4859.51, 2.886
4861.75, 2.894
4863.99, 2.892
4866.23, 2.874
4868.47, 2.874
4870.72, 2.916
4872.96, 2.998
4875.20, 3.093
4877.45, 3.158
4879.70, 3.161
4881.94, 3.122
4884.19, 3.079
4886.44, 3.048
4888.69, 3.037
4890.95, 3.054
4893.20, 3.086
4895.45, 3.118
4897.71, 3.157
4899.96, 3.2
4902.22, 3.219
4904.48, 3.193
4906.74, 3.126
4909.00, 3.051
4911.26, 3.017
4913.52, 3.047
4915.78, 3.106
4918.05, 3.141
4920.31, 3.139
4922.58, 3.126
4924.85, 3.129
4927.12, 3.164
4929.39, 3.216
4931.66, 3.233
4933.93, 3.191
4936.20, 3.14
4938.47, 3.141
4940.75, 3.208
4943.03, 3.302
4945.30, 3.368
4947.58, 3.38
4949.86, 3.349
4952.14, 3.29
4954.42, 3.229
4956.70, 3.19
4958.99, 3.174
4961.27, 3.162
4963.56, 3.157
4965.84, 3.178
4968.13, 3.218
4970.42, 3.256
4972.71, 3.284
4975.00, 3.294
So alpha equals -4.0 angstrom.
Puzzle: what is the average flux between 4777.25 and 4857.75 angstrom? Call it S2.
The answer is 3.2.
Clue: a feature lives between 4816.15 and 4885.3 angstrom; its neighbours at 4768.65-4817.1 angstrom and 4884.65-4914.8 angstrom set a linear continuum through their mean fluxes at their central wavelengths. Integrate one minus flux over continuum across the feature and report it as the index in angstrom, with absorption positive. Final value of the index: 3.3 angstrom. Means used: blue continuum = 3.32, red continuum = 3.1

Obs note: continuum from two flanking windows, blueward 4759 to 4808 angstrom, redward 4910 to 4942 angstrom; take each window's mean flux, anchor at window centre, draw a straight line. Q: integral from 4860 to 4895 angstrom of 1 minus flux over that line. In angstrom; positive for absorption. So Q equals 1.9 angstrom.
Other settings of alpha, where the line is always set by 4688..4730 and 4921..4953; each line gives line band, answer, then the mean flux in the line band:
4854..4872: 1.55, 2.89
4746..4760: -0.58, 3.2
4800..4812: -1.05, 3.39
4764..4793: -1.57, 3.26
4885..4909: 0.56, 3.12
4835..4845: 0.24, 3.07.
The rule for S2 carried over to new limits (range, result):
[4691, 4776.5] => 3.12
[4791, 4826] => 3.33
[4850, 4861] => 2.92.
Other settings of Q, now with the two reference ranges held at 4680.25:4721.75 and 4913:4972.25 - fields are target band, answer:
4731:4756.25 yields -0.7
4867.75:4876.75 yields 0.5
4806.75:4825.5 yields -0.9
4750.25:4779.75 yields -1.6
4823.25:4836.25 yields -0.2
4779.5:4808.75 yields -2.2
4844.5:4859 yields 0.8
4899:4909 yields 0.0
